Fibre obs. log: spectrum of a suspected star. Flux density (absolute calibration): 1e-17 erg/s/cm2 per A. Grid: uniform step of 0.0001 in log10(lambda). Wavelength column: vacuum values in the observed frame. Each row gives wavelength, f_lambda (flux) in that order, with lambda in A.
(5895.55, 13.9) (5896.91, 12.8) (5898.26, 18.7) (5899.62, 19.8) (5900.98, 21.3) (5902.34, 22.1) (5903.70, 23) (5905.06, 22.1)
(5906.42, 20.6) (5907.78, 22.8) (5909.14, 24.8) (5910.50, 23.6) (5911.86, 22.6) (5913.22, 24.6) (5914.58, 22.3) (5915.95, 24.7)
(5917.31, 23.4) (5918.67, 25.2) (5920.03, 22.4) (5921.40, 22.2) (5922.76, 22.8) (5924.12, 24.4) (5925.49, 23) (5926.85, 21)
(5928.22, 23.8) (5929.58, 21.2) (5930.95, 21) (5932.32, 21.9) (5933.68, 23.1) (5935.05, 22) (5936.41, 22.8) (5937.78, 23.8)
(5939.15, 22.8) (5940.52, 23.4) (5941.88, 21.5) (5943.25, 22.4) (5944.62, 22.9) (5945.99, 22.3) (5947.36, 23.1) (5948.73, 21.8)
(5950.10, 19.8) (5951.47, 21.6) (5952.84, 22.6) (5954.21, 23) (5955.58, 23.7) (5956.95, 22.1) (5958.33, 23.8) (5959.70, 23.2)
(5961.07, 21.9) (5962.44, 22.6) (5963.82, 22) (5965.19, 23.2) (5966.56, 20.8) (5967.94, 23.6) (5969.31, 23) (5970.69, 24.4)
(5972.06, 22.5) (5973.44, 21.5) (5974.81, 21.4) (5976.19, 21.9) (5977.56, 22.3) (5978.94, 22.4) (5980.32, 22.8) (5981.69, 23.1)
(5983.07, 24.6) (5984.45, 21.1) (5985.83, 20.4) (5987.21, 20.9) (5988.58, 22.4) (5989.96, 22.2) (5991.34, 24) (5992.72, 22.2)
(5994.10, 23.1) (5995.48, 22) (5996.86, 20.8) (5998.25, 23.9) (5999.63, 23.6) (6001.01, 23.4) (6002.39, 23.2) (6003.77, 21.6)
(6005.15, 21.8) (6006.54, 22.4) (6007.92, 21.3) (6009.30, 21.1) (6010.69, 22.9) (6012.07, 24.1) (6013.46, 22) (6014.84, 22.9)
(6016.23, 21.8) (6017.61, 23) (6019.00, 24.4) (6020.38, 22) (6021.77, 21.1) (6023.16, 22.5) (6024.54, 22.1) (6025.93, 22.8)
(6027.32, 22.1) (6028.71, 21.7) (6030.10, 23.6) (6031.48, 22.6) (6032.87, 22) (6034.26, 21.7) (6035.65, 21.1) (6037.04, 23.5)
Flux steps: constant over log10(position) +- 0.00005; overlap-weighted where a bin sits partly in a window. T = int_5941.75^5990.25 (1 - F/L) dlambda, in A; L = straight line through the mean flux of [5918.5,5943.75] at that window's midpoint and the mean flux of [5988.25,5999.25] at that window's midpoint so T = 0.5 A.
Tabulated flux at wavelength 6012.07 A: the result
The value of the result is 24.1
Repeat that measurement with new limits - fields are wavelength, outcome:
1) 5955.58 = 23.7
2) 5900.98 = 21.3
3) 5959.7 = 23.2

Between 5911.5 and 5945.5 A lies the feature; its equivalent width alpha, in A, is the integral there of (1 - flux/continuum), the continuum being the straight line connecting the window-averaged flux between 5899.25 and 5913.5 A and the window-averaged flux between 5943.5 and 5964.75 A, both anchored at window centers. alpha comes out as -0.6 A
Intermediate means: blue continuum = 22.5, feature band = 22.8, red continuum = 22.4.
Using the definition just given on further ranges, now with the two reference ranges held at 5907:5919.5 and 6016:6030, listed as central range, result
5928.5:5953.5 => 1.2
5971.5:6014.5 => 0.8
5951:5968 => 0.4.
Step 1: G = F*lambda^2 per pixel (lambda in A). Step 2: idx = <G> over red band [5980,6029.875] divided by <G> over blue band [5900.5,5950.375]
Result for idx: 1.0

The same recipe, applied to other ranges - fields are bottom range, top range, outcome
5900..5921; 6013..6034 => 1.01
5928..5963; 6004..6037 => 1.02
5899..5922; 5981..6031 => 1.02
